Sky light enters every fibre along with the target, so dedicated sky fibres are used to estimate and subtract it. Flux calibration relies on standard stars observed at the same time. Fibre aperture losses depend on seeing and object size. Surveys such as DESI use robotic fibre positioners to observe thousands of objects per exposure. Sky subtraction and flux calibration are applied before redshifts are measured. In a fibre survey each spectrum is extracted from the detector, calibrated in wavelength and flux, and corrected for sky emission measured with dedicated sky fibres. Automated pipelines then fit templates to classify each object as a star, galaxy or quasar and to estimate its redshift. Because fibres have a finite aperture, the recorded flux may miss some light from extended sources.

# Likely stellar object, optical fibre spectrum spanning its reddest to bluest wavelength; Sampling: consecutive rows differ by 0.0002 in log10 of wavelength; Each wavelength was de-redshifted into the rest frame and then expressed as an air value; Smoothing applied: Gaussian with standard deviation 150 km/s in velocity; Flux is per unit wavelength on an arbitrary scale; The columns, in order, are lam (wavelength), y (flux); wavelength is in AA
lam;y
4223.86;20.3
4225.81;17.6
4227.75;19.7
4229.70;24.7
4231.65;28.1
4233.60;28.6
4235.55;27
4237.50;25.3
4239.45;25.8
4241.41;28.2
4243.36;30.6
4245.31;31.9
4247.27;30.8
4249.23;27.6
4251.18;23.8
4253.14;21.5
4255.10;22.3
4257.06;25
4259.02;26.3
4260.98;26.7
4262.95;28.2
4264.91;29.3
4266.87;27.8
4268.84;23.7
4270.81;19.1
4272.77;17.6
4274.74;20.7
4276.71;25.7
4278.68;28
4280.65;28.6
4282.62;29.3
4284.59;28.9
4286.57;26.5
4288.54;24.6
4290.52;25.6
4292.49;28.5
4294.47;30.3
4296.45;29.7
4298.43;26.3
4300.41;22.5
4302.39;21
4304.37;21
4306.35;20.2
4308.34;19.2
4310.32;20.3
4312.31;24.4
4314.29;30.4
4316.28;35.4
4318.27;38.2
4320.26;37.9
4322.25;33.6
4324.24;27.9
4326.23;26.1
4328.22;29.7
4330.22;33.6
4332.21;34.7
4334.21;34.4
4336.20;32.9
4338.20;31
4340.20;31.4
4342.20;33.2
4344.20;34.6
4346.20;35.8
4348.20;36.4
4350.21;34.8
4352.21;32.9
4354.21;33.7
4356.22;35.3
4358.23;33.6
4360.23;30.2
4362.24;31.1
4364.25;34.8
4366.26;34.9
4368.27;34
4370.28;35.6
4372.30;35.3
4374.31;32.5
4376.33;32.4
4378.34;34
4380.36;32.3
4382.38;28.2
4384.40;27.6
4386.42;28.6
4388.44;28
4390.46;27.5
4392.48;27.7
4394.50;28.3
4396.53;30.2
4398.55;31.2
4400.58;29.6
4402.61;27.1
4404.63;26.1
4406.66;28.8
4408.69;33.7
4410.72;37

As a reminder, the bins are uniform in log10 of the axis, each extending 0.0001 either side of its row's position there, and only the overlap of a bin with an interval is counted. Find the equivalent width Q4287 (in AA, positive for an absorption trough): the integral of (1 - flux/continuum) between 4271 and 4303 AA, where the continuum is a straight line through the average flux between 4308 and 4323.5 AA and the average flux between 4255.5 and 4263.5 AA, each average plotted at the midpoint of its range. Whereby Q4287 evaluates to 2.8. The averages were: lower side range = 26.1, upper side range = 30.4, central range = 25.8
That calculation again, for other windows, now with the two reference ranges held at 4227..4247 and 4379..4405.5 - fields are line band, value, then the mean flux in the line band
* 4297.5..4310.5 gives 2.9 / 21.6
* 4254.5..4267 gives 0.4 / 26.6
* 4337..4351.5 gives -2.9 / 33.8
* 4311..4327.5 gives -2.0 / 31.5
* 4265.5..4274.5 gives 1.7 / 22.3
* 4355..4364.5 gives -1.5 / 32.9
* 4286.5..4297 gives 0.1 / 27.5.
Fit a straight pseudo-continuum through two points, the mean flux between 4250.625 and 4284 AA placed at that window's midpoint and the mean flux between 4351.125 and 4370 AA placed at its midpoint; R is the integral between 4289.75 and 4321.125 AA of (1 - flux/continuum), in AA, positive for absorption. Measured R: 1.8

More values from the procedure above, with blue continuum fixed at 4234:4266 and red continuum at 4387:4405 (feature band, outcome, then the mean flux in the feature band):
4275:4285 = -0.1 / 27.5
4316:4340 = -4.4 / 32.8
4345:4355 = -2.4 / 34.8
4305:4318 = 0.9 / 25.6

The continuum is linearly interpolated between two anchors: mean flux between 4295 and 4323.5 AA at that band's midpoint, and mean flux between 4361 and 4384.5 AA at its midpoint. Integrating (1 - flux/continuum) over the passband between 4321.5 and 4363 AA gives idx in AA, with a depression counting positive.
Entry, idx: -3.53 AA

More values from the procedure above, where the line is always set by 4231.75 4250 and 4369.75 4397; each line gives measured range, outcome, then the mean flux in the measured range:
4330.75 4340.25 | -1.0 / 33.1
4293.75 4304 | 1.3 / 25.5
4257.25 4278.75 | 3.1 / 24.7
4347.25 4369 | -2.6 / 33.8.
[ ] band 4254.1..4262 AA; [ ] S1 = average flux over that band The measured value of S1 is 25.1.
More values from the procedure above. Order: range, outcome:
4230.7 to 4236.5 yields 27.9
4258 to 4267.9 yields 27.6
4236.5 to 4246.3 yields 28.4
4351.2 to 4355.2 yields 33.4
